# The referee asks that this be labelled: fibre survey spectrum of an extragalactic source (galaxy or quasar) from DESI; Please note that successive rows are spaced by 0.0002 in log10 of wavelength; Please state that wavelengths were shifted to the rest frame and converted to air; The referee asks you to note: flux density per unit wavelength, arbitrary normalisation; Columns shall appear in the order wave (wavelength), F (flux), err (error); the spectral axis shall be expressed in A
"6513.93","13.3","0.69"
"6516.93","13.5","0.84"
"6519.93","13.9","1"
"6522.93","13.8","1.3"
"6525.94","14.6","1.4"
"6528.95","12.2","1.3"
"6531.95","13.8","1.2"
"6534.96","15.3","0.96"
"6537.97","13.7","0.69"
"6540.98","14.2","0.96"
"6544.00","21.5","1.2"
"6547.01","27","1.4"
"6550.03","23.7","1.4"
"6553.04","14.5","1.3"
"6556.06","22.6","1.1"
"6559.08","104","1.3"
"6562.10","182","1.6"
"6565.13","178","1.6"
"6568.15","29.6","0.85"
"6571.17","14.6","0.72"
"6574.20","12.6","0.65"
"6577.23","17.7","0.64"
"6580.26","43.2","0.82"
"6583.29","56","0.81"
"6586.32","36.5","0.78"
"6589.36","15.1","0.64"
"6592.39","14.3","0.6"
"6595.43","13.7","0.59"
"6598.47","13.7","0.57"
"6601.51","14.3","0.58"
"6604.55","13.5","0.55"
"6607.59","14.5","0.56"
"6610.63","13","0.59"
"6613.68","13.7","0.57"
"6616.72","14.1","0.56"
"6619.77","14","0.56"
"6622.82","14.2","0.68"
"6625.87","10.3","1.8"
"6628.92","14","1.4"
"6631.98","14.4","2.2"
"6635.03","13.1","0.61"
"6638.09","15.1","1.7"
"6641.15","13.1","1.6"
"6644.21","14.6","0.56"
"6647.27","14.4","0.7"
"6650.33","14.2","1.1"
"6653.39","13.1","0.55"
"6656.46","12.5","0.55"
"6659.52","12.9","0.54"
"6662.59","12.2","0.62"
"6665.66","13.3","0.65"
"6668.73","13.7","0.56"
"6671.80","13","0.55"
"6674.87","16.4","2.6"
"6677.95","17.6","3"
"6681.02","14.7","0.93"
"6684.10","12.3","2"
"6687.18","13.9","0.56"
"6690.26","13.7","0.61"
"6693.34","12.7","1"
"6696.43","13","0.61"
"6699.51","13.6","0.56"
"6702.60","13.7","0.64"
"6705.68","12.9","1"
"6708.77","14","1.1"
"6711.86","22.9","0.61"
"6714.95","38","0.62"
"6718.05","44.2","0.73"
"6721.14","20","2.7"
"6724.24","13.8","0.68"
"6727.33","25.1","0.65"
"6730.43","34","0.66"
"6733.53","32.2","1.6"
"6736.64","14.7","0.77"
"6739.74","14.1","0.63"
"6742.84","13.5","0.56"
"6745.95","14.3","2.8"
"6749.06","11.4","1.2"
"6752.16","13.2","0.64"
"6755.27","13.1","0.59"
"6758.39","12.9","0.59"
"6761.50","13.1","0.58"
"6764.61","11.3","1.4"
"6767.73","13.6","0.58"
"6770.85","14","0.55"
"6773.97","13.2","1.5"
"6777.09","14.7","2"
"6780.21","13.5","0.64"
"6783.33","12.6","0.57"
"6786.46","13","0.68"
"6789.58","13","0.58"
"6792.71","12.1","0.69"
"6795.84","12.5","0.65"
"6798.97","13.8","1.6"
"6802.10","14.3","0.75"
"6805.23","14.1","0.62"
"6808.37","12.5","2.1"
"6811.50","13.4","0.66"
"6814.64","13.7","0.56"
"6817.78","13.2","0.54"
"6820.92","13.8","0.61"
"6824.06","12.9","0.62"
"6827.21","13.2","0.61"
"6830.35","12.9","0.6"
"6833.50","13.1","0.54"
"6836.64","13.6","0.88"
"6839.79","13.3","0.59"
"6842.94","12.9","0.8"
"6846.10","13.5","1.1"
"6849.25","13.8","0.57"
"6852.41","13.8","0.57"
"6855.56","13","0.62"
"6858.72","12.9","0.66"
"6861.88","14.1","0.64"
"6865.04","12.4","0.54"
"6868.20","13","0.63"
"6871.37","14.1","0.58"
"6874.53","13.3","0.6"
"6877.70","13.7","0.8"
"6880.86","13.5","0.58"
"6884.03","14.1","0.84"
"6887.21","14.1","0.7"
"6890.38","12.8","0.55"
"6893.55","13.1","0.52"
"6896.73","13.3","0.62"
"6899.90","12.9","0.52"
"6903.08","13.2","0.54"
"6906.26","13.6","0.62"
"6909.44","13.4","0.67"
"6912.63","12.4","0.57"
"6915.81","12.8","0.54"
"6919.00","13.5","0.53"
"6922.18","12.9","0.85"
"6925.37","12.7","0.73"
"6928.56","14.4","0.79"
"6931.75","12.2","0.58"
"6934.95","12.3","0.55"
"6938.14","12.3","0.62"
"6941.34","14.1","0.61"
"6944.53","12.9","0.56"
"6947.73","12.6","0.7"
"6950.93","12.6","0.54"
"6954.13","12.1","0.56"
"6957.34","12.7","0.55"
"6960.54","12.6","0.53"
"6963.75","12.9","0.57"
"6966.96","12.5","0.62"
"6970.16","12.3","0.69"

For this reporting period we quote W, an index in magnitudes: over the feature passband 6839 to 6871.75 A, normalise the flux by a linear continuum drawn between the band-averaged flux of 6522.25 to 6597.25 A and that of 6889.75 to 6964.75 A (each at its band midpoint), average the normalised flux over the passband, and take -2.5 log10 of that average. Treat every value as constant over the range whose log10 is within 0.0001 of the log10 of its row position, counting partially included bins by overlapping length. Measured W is 0.31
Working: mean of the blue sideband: 37.1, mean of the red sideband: 12.9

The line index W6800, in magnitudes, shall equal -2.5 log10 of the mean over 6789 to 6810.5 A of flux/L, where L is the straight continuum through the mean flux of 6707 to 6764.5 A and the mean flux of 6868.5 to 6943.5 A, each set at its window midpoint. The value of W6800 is 0.30 mag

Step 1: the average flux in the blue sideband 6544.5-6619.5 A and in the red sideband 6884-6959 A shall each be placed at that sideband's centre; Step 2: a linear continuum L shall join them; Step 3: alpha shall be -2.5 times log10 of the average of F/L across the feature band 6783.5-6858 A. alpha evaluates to 0.45 mag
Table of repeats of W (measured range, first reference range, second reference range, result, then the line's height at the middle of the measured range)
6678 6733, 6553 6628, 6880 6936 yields 0.347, 27.6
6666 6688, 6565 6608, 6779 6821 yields 0.448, 21.9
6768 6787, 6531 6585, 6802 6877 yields 0.441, 20.3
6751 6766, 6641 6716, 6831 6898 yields 0.125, 14.3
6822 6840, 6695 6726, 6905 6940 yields 0.230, 16.3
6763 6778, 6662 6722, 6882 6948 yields 0.191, 15.9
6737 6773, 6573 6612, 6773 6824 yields 0.143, 15.1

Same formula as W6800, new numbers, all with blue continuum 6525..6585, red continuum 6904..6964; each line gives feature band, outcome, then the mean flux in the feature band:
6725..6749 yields 0.35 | 20.3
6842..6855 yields 0.40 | 13.5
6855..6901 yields 0.27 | 13.4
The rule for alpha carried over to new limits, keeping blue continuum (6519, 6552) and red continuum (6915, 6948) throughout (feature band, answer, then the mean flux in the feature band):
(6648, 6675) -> 0.16 mag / 13.4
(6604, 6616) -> 0.17 mag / 13.7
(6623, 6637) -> 0.20 mag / 13.1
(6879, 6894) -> -0.01 mag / 13.6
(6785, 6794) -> 0.13 mag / 12.7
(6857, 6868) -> 0.04 mag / 13.1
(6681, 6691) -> 0.14 mag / 13.5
